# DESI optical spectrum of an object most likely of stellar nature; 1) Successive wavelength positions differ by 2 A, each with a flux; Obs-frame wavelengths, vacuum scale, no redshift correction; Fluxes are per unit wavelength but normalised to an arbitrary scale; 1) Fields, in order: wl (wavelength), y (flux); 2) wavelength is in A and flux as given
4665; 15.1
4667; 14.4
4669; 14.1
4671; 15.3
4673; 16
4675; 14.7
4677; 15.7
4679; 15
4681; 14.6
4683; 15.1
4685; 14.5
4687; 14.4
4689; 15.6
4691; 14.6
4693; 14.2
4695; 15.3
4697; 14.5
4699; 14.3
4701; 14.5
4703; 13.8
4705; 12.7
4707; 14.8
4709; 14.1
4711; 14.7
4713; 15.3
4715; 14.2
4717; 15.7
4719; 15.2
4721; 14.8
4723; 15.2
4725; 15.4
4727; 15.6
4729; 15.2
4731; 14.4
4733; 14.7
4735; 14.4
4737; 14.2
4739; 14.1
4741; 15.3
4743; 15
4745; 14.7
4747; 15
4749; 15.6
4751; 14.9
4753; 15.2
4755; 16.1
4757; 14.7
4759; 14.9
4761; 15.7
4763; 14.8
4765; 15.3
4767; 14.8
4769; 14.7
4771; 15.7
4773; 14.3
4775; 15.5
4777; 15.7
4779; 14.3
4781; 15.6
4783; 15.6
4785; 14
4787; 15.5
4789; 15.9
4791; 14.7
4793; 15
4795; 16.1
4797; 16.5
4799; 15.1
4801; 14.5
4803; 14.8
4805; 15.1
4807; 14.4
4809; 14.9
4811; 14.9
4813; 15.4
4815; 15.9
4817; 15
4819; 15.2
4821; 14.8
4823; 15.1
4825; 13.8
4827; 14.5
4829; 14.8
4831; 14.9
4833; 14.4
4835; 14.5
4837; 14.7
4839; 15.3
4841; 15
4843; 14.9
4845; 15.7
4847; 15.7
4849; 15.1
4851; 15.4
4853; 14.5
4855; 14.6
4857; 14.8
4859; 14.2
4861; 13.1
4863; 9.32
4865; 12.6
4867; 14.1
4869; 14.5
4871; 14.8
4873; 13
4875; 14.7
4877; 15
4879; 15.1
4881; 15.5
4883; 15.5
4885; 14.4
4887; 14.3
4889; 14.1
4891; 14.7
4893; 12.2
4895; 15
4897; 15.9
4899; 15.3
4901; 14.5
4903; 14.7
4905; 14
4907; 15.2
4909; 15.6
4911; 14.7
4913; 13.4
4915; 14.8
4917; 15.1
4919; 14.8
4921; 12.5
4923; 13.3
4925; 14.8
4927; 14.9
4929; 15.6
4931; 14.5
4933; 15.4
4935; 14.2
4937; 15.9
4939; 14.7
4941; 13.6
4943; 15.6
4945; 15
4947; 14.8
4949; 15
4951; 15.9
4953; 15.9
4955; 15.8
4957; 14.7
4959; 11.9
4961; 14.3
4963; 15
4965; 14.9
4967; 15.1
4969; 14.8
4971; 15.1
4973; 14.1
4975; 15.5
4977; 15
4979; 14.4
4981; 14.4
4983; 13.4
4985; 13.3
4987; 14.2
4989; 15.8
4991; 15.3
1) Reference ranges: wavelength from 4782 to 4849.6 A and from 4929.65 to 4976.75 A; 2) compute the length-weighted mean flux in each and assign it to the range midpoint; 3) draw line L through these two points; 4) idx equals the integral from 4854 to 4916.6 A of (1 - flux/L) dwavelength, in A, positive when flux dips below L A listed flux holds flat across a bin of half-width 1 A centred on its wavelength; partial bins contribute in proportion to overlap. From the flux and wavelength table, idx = 2.7 A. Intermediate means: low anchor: 15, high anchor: 14.9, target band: 14.3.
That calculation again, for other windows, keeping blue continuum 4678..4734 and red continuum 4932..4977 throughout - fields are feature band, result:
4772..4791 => -0.46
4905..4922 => 0.42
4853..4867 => 1.46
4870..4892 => 0.28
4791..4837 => -0.55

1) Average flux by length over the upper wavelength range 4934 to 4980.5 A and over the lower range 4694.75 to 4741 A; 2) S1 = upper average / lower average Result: 1.0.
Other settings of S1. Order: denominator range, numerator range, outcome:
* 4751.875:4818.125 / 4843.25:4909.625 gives 0.95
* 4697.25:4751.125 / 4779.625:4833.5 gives 1.02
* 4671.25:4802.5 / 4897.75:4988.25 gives 0.98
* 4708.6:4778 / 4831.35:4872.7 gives 0.96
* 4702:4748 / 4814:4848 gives 1.02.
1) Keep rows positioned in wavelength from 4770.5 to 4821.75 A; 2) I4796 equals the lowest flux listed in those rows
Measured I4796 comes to 14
